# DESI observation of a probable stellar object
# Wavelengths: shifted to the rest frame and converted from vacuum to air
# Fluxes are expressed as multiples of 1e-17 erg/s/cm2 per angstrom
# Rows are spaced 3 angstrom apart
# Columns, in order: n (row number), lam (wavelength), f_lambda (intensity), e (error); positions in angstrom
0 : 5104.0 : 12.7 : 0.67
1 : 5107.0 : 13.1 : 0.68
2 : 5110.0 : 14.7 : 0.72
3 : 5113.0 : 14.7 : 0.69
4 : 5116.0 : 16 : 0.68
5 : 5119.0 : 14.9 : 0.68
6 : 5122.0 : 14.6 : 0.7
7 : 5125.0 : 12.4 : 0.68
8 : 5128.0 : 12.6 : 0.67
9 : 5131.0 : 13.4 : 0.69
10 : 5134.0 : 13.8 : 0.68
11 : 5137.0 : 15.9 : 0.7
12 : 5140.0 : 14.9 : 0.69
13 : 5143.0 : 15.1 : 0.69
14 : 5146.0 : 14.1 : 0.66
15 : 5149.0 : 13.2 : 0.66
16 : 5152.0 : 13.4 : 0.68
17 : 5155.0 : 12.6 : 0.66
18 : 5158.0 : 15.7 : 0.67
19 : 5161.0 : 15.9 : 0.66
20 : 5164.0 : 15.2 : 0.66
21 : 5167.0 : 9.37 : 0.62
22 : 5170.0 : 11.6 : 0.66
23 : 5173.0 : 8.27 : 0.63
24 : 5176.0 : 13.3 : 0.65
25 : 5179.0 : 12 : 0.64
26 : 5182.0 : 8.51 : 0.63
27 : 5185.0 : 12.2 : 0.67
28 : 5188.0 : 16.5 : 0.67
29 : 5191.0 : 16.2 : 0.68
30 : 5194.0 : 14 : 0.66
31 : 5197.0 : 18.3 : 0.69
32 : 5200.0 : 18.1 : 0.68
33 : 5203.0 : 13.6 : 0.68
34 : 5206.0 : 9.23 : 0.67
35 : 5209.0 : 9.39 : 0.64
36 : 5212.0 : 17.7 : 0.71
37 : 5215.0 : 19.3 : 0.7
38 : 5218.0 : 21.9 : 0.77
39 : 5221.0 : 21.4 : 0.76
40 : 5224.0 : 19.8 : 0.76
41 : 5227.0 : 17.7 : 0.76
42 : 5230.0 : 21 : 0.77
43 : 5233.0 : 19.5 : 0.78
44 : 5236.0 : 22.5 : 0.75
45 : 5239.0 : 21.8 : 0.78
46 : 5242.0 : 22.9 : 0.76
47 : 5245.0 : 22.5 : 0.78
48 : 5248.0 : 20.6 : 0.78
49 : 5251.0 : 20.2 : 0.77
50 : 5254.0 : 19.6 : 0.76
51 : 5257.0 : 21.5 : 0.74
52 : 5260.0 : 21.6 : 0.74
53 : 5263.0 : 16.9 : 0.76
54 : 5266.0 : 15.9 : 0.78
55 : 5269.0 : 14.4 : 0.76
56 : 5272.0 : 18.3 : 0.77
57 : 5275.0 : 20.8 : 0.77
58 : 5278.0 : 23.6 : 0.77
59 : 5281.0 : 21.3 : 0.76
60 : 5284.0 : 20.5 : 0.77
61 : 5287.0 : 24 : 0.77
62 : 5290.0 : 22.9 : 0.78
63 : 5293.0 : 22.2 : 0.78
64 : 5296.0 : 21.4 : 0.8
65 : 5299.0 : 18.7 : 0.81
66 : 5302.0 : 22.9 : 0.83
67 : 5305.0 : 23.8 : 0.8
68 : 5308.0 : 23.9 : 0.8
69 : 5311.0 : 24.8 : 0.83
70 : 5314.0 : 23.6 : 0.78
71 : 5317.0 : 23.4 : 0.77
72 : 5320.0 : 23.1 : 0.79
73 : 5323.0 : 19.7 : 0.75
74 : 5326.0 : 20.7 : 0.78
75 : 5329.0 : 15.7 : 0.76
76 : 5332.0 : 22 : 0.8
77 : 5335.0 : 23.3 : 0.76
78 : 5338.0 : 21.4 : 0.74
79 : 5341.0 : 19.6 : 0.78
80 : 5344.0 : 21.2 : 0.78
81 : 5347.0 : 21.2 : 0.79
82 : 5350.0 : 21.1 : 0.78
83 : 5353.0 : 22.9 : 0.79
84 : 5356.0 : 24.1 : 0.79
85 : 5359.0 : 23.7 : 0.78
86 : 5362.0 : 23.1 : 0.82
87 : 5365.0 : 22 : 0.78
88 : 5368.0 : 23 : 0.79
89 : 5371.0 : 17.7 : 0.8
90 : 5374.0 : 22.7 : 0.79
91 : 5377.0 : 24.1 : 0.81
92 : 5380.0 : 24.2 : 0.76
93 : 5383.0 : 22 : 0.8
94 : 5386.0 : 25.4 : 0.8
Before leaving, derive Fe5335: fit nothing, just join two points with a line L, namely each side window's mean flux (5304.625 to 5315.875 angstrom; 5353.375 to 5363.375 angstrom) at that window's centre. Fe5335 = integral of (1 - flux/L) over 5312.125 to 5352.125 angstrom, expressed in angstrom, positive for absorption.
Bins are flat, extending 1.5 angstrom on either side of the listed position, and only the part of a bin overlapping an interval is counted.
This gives 4.2 angstrom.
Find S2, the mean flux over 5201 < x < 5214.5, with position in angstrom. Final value 13.2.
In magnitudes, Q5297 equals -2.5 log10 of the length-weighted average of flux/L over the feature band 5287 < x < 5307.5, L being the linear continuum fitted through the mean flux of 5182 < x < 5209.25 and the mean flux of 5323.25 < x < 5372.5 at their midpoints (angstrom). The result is -0.173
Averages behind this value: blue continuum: 14.1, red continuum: 21.4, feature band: 22.2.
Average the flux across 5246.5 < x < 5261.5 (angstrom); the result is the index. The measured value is 20.7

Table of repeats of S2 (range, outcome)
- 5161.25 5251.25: 16.4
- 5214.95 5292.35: 20.5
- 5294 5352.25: 21.7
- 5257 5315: 21.1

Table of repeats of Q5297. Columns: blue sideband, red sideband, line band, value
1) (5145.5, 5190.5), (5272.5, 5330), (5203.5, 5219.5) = 0.035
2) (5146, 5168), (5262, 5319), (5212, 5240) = -0.156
